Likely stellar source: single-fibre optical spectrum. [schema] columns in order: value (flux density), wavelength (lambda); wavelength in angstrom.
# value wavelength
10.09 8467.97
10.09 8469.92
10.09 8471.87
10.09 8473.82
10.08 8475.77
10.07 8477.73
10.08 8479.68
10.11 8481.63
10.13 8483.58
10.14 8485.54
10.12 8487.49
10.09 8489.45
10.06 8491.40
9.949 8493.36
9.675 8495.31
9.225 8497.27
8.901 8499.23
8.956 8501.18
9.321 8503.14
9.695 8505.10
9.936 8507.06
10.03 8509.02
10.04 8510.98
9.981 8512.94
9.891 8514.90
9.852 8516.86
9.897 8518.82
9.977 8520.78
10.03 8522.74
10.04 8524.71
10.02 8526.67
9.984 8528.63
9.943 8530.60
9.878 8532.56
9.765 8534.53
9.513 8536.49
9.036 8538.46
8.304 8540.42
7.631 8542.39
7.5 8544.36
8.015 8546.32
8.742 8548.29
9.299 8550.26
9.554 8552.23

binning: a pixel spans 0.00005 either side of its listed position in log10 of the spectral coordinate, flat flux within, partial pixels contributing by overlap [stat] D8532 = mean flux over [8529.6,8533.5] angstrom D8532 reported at 9.91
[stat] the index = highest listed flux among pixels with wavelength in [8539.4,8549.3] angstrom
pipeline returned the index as 8.742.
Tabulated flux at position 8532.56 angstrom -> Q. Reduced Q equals 9.878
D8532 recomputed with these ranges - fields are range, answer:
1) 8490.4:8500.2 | 9.56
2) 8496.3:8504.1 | 9.1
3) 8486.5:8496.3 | 9.98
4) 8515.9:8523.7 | 9.95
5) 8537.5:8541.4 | 8.68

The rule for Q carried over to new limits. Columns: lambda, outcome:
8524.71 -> 10.04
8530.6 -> 9.943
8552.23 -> 9.554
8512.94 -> 9.981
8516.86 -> 9.852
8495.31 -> 9.675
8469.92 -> 10.09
